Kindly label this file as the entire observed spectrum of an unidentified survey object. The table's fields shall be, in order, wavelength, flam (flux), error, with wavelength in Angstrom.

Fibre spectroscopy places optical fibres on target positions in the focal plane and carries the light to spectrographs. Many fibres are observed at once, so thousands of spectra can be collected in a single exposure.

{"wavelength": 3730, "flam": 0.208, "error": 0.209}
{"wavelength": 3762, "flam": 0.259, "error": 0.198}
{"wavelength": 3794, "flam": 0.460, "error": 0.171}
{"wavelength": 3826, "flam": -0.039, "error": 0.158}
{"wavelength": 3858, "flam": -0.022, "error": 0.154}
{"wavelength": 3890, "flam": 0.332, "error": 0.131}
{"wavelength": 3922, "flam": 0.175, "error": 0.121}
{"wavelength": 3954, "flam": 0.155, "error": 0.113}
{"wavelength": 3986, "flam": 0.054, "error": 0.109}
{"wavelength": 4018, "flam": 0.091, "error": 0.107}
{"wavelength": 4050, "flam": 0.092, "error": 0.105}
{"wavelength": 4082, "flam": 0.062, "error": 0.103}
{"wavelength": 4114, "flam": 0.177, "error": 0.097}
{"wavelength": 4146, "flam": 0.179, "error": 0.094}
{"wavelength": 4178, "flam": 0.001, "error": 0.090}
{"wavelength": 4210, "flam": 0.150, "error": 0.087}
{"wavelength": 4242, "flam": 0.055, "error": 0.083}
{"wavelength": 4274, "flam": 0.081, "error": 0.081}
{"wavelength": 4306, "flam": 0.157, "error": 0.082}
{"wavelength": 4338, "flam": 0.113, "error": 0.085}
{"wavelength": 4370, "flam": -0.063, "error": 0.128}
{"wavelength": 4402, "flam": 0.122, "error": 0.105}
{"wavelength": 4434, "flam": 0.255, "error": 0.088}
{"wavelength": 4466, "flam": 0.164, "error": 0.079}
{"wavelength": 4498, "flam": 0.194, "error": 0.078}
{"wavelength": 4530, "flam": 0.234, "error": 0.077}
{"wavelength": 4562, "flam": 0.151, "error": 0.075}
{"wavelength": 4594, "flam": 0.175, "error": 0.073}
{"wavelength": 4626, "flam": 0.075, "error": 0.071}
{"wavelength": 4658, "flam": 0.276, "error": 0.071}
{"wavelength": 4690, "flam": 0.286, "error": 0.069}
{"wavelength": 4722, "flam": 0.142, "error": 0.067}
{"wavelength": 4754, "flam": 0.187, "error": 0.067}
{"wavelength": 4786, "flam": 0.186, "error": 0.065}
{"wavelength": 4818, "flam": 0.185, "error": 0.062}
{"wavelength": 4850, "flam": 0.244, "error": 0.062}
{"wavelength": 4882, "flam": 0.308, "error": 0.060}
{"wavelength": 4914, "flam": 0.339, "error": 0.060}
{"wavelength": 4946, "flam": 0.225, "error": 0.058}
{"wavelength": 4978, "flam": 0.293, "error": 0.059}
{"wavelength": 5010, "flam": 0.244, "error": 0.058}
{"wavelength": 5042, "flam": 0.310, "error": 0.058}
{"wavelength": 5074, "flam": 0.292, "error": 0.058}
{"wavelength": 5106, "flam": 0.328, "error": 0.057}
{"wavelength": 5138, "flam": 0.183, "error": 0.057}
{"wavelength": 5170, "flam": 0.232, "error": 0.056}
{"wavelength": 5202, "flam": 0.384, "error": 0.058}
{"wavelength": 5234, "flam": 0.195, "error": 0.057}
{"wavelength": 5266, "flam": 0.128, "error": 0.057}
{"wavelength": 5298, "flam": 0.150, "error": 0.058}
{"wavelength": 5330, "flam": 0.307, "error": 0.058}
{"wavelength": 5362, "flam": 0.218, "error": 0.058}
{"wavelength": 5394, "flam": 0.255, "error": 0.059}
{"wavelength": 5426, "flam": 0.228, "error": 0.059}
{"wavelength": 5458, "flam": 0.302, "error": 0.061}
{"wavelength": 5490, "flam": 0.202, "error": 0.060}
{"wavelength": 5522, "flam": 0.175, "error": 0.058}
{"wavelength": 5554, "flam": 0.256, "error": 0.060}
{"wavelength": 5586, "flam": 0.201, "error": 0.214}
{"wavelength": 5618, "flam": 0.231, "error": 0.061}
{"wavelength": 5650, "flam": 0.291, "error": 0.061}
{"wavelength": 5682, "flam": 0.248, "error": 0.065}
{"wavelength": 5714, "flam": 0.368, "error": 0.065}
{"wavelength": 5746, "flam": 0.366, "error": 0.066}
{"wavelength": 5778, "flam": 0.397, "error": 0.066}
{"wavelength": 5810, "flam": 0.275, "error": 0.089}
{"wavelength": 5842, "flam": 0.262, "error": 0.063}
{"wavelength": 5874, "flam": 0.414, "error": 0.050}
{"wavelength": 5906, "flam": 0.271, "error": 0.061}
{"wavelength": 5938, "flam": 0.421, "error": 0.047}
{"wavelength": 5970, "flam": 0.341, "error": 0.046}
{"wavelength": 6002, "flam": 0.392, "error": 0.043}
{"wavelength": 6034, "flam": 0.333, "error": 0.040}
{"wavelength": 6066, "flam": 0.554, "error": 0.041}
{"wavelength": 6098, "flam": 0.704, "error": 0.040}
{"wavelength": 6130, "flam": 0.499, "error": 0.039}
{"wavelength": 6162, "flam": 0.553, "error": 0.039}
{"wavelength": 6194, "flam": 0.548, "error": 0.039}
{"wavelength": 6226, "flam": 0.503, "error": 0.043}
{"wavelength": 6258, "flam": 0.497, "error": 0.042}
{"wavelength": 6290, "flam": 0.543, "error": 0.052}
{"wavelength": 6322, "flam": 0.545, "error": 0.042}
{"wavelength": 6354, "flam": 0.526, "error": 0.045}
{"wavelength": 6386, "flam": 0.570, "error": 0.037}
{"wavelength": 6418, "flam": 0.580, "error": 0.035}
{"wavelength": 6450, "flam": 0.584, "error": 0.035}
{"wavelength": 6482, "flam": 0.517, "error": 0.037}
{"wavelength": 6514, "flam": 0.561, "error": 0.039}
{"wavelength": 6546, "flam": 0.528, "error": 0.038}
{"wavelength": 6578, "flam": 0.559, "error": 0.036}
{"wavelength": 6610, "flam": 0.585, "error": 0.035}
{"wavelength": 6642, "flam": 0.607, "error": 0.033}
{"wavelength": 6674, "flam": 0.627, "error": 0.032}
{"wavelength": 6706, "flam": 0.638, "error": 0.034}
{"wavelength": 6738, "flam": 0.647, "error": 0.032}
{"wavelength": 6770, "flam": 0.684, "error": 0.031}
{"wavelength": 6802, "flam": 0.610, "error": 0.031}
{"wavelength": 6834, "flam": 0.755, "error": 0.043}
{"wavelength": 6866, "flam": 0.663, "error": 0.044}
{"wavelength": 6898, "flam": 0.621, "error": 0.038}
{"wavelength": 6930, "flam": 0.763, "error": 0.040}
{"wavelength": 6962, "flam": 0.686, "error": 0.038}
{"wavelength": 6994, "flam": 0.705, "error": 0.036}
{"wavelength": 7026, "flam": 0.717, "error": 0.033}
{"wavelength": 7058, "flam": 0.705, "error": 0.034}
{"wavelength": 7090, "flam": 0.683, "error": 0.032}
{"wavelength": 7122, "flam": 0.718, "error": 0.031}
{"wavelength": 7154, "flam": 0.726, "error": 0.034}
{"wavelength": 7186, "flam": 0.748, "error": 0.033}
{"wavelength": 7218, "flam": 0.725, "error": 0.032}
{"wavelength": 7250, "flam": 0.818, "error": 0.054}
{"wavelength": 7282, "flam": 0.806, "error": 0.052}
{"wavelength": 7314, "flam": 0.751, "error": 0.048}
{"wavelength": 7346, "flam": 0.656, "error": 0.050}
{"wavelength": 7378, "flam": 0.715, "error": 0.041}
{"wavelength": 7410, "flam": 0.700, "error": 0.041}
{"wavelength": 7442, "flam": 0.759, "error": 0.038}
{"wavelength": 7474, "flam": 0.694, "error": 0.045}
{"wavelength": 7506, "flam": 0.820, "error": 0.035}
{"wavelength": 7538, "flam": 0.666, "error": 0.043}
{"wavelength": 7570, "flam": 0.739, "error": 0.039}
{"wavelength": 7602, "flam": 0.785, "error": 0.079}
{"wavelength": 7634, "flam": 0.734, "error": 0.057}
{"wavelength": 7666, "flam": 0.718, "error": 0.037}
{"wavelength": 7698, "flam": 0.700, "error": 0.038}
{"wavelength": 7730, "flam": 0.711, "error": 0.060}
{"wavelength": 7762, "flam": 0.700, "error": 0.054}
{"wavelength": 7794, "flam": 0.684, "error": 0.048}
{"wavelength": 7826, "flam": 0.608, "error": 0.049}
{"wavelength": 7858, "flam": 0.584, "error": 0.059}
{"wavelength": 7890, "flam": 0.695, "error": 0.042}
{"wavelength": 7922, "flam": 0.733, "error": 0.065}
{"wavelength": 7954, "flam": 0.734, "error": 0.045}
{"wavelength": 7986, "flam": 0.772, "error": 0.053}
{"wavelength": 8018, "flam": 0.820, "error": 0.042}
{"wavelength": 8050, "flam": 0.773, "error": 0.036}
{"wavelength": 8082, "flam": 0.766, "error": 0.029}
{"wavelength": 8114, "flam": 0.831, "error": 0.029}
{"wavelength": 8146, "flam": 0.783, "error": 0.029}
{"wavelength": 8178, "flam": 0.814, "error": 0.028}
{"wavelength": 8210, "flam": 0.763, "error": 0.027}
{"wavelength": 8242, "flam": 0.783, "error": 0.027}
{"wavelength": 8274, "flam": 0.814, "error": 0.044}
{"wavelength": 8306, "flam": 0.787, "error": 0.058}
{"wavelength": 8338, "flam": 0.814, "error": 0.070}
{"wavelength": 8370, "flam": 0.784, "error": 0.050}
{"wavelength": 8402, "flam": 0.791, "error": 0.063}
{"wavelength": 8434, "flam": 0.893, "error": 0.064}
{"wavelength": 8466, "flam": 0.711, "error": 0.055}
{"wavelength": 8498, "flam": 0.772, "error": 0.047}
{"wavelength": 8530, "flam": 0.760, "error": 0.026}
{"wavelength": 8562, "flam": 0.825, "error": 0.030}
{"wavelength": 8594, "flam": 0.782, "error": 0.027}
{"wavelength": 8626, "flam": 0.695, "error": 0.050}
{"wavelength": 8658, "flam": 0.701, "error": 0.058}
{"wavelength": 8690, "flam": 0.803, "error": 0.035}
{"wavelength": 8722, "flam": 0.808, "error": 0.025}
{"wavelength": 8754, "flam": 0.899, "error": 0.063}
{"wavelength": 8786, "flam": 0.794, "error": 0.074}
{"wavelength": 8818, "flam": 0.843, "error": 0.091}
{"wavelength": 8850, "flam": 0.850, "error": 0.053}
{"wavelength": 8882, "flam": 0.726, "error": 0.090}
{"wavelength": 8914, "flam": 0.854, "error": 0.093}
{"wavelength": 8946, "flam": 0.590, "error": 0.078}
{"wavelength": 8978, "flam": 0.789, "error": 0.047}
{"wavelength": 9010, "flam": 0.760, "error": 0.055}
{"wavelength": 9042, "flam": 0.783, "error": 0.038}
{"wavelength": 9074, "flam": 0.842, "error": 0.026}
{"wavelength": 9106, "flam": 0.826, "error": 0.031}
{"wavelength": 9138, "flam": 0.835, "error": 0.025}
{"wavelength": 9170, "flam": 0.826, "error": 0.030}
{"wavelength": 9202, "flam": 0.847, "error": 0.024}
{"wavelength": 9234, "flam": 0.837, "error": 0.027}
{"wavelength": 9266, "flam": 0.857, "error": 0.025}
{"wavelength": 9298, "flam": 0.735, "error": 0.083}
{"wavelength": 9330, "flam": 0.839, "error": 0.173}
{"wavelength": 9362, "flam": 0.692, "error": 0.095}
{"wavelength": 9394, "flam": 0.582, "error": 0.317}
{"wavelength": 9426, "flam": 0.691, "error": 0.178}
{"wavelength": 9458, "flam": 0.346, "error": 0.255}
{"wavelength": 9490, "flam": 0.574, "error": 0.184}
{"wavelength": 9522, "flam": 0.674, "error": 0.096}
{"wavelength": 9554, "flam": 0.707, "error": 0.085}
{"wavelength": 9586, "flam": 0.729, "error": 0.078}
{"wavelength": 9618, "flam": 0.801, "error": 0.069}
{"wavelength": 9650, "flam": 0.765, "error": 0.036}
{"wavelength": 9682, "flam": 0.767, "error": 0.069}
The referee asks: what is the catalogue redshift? 0.518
